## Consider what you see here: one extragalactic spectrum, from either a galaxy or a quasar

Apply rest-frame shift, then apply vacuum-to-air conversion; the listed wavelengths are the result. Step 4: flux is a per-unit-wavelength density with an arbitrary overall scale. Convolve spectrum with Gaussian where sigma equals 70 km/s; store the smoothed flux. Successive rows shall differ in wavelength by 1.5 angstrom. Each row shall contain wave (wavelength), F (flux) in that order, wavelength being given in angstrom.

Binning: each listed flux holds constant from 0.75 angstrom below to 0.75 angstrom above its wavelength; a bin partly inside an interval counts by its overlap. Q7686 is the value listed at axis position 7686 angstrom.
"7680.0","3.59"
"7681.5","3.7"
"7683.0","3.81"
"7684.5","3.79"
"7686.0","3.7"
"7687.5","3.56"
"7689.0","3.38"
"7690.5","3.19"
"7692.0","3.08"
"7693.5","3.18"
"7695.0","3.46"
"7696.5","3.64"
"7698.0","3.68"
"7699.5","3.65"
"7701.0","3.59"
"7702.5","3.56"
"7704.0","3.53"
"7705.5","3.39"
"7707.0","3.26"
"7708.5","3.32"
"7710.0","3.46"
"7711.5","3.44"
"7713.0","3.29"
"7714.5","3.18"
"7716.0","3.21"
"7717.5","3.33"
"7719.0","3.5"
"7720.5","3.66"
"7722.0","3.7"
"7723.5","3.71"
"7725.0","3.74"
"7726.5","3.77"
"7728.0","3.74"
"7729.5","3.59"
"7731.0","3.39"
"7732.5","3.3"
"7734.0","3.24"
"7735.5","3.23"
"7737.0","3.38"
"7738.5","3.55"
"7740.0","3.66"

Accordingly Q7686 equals 3.7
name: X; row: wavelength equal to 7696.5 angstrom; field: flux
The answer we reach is 3.64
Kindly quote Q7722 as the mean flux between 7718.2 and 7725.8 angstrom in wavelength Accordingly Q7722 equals 3.66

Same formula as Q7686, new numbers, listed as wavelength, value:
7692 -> 3.08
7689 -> 3.38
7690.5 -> 3.19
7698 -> 3.68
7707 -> 3.26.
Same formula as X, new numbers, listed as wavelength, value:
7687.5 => 3.56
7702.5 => 3.56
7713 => 3.29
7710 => 3.46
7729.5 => 3.59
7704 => 3.53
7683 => 3.81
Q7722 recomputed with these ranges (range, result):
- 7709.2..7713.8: 3.39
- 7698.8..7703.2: 3.6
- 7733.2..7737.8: 3.29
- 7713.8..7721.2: 3.38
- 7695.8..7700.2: 3.66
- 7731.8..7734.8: 3.27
